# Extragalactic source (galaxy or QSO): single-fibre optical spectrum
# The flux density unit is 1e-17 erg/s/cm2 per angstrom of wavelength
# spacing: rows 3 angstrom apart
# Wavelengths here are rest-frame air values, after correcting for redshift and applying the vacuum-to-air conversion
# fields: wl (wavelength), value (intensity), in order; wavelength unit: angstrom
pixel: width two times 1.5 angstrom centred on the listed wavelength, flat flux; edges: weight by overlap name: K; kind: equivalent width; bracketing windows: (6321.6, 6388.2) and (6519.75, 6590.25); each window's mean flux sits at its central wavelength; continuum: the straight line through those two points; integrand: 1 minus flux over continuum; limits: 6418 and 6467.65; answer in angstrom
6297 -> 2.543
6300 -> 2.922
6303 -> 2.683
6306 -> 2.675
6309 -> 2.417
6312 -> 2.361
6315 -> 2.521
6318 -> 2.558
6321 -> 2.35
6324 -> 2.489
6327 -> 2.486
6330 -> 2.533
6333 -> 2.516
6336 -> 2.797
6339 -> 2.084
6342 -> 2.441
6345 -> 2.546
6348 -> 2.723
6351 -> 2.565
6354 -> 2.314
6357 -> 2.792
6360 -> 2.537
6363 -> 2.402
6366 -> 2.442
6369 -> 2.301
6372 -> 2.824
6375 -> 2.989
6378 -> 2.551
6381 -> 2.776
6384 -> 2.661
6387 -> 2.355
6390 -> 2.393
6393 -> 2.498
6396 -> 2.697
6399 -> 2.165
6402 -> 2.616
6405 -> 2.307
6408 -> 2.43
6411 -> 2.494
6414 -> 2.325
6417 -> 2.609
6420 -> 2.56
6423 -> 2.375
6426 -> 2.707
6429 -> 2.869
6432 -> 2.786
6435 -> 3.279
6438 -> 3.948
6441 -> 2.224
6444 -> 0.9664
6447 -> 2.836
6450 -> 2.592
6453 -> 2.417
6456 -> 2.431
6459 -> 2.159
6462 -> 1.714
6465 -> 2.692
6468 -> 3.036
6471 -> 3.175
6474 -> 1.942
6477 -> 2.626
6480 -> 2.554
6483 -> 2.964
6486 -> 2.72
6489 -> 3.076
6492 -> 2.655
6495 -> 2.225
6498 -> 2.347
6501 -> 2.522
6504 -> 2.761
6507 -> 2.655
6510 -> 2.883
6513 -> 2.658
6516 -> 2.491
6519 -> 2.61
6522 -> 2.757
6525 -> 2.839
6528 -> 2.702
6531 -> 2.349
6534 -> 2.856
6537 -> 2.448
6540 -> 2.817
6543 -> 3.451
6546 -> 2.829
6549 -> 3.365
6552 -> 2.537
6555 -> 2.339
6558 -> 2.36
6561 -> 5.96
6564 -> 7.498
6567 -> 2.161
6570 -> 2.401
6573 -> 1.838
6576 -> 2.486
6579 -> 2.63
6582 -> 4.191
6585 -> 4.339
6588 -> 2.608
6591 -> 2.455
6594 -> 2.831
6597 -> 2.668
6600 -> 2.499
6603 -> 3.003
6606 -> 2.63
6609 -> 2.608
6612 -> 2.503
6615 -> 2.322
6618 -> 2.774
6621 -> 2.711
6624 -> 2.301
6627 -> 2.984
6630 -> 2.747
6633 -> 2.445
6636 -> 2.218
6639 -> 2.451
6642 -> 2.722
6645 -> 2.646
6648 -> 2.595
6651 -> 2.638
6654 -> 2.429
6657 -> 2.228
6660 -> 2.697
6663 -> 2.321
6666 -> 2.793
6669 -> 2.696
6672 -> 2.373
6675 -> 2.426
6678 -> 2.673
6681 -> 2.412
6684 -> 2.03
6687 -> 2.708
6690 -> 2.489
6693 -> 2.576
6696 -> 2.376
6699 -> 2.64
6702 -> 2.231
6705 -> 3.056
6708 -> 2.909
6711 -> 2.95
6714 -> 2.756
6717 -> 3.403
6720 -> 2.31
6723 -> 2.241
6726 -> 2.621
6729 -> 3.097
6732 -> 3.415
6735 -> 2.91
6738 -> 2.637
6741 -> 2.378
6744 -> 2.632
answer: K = 4.3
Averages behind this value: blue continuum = 2.55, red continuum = 3.11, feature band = 2.55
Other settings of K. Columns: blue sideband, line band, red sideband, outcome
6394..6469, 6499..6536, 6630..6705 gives -2.15 angstrom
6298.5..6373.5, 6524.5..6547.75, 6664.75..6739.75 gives -1.65 angstrom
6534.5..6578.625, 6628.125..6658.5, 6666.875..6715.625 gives 2.96 angstrom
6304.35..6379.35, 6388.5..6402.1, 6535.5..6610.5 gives 1.01 angstrom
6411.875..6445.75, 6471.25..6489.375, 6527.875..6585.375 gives 1.12 angstrom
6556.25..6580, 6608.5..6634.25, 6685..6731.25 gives 4.45 angstrom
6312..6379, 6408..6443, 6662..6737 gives -1.98 angstrom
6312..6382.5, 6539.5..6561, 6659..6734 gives -3.54 angstrom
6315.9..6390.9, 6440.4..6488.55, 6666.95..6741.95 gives 2.19 angstrom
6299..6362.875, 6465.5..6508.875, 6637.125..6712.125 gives -2.03 angstrom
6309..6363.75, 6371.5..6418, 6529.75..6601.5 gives 1.93 angstrom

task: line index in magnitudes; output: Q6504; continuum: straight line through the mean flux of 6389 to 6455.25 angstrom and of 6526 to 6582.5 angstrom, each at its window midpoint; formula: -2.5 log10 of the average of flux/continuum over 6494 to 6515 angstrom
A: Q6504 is 0.12 mag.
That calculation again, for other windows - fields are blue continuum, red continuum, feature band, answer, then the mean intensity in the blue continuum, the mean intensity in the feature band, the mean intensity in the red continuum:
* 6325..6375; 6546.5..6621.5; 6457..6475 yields 0.130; 2.53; 2.47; 3.03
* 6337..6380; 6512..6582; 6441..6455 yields 0.240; 2.54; 2.21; 3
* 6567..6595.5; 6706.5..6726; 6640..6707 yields 0.098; 2.83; 2.54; 2.75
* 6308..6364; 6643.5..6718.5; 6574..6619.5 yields -0.100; 2.5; 2.83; 2.6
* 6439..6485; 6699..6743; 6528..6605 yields -0.190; 2.44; 3.07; 2.77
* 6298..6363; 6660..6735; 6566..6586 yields -0.092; 2.54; 2.84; 2.65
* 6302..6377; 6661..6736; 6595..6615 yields -0.003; 2.53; 2.63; 2.66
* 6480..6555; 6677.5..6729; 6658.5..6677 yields 0.037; 2.72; 2.55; 2.62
